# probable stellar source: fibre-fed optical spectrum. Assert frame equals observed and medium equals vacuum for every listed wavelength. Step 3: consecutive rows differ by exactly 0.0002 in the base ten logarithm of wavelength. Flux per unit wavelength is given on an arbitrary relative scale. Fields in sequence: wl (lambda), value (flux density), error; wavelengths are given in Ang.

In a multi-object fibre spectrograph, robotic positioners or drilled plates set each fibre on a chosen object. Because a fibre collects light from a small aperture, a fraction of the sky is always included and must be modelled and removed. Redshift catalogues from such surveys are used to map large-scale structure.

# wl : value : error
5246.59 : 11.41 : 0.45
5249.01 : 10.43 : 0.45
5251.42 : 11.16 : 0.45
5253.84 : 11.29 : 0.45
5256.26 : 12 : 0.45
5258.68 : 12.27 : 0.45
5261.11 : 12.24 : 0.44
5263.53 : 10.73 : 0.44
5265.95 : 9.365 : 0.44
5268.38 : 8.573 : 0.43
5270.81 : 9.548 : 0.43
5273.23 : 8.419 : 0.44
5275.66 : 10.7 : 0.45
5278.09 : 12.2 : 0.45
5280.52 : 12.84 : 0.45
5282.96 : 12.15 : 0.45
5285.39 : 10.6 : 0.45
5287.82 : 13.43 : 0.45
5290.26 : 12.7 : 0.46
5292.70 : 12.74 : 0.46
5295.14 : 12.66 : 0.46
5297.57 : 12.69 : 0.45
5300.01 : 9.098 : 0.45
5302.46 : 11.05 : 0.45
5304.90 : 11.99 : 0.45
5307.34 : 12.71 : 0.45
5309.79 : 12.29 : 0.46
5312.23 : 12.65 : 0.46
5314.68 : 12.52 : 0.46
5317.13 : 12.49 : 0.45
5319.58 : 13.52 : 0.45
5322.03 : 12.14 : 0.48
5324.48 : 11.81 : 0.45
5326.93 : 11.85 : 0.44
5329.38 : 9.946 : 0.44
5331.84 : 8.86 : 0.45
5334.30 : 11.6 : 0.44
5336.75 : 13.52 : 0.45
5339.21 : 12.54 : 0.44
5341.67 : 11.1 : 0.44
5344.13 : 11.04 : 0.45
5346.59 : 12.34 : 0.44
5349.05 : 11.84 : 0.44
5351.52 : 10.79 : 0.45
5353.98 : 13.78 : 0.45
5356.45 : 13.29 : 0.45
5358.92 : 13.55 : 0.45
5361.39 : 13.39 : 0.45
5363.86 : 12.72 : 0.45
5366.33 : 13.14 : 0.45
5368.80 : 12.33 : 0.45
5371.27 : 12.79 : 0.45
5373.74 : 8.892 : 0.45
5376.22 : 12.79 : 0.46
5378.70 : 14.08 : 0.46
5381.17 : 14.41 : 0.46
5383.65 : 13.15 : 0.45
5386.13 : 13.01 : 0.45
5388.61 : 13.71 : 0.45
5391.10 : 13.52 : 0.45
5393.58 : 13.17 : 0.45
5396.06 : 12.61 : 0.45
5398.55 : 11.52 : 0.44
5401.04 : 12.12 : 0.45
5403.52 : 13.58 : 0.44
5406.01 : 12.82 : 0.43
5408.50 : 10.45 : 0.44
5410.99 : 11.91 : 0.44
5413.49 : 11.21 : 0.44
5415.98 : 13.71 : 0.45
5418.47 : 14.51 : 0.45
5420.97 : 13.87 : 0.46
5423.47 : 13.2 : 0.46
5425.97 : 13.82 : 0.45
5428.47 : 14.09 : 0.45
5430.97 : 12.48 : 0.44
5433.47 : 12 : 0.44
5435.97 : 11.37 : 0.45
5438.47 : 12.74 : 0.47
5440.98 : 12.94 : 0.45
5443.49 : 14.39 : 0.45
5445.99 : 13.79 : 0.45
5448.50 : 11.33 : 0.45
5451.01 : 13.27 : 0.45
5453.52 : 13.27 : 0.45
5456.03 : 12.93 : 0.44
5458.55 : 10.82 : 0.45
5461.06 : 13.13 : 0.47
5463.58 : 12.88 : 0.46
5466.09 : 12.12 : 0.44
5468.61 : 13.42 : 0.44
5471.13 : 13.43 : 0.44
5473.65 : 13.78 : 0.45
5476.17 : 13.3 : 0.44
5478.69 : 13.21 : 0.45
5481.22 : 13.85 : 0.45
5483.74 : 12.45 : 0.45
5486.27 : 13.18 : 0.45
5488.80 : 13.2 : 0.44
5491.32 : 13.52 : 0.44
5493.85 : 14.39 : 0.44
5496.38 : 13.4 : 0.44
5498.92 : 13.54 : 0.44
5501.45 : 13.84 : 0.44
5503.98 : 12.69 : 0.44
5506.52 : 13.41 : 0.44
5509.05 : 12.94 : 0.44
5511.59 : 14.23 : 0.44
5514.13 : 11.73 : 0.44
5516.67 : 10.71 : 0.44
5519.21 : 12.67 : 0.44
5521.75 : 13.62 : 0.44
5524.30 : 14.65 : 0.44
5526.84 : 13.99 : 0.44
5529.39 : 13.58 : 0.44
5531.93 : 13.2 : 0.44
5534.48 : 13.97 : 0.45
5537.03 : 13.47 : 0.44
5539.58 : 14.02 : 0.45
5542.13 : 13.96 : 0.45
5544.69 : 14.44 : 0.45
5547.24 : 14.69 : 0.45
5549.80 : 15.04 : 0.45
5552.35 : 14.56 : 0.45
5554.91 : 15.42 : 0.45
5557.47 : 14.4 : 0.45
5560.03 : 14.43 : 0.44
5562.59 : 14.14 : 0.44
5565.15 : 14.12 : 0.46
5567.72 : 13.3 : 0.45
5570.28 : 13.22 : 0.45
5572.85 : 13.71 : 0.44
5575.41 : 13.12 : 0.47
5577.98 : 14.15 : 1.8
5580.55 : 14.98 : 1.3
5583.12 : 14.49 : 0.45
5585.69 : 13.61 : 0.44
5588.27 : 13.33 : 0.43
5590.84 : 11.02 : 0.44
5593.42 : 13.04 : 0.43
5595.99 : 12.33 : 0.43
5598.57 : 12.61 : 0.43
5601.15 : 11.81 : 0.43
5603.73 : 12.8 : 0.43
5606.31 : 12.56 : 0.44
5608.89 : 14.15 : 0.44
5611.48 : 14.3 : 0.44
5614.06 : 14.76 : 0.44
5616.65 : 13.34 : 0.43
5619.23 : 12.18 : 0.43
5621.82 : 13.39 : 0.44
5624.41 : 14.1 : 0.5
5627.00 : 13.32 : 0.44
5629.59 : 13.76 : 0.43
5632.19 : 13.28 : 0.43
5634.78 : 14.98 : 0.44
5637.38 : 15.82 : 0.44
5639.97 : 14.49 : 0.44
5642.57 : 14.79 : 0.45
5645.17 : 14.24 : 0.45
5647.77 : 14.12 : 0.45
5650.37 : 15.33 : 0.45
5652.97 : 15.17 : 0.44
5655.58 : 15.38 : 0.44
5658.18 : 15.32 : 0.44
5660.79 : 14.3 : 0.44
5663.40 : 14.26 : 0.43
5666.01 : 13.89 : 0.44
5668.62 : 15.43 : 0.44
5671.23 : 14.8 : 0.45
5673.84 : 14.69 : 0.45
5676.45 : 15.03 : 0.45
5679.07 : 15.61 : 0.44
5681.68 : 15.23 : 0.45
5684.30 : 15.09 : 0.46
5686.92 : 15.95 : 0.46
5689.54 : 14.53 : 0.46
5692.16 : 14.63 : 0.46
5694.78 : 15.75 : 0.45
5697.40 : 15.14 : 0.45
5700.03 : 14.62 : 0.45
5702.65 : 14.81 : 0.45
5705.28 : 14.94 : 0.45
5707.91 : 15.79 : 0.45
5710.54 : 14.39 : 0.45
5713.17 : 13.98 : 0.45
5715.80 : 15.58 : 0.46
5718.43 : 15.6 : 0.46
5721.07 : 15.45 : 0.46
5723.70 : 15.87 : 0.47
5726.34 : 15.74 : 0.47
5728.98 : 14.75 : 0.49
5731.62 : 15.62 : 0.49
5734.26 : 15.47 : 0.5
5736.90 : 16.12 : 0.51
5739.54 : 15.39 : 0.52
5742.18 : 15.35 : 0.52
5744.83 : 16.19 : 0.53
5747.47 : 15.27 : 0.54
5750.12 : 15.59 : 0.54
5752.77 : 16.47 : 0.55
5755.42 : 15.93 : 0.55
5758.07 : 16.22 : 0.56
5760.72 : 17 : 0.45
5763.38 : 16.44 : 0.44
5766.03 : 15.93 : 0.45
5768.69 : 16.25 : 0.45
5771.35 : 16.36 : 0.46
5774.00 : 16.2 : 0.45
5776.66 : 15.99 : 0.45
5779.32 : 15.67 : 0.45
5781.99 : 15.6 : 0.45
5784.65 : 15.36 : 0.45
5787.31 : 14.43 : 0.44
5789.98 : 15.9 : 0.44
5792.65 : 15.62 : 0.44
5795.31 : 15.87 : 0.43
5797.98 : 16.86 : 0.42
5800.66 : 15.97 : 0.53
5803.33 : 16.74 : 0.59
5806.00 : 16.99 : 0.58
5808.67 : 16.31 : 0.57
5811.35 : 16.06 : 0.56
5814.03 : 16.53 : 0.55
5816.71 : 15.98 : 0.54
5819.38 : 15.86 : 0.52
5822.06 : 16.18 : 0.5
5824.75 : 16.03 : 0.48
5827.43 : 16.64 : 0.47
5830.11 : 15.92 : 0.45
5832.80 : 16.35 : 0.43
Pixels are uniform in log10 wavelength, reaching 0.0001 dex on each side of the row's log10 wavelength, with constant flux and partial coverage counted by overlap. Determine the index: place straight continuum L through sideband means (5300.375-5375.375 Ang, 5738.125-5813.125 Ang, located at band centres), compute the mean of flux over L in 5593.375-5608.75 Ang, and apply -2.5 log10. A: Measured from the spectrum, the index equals 0.146 mag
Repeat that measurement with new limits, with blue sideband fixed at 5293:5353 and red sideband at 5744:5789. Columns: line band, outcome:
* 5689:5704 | 0.025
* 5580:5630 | 0.092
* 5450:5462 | 0.033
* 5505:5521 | 0.077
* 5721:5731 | 0.007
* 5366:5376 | 0.044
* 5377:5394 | -0.099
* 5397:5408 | 0.016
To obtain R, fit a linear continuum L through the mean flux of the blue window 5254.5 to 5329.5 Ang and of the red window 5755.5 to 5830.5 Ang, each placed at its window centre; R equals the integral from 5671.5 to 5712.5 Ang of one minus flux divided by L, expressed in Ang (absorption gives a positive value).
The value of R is 0.4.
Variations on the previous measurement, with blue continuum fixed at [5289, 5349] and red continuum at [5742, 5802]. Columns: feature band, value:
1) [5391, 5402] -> 0.08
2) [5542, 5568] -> -0.86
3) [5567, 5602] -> 2.60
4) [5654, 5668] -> 0.26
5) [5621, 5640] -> 0.71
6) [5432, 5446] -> 0.21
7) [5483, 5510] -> 0.29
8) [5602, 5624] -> 1.66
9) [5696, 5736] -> 0.65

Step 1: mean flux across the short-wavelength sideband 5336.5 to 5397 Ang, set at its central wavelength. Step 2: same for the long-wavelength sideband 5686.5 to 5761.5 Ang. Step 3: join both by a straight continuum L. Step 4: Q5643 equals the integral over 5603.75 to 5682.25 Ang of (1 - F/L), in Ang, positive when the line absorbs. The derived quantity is 2.4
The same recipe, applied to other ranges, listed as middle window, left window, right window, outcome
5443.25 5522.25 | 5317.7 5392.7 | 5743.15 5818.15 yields 2.53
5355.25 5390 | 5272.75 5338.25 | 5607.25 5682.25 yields -1.61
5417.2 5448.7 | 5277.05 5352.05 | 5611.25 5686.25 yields -0.81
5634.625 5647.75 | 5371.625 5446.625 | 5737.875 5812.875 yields 0.06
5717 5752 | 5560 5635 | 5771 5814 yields -0.79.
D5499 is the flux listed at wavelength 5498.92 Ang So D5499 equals 13.54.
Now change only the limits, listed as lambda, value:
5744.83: 16.19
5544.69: 14.44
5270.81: 9.548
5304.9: 11.99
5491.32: 13.52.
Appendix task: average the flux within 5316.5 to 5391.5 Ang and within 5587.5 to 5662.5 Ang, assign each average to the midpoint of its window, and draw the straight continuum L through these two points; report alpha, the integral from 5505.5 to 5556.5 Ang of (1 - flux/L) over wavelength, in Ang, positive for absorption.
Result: -1.6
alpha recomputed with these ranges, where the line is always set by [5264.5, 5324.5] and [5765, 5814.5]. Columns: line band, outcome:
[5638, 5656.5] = -0.1 Ang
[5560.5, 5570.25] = 0.1 Ang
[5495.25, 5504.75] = 0.0 Ang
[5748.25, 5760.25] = -0.3 Ang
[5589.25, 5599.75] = 1.5 Ang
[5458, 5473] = 0.4 Ang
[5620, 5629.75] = 0.7 Ang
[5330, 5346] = 0.8 Ang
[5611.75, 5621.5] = 0.7 Ang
